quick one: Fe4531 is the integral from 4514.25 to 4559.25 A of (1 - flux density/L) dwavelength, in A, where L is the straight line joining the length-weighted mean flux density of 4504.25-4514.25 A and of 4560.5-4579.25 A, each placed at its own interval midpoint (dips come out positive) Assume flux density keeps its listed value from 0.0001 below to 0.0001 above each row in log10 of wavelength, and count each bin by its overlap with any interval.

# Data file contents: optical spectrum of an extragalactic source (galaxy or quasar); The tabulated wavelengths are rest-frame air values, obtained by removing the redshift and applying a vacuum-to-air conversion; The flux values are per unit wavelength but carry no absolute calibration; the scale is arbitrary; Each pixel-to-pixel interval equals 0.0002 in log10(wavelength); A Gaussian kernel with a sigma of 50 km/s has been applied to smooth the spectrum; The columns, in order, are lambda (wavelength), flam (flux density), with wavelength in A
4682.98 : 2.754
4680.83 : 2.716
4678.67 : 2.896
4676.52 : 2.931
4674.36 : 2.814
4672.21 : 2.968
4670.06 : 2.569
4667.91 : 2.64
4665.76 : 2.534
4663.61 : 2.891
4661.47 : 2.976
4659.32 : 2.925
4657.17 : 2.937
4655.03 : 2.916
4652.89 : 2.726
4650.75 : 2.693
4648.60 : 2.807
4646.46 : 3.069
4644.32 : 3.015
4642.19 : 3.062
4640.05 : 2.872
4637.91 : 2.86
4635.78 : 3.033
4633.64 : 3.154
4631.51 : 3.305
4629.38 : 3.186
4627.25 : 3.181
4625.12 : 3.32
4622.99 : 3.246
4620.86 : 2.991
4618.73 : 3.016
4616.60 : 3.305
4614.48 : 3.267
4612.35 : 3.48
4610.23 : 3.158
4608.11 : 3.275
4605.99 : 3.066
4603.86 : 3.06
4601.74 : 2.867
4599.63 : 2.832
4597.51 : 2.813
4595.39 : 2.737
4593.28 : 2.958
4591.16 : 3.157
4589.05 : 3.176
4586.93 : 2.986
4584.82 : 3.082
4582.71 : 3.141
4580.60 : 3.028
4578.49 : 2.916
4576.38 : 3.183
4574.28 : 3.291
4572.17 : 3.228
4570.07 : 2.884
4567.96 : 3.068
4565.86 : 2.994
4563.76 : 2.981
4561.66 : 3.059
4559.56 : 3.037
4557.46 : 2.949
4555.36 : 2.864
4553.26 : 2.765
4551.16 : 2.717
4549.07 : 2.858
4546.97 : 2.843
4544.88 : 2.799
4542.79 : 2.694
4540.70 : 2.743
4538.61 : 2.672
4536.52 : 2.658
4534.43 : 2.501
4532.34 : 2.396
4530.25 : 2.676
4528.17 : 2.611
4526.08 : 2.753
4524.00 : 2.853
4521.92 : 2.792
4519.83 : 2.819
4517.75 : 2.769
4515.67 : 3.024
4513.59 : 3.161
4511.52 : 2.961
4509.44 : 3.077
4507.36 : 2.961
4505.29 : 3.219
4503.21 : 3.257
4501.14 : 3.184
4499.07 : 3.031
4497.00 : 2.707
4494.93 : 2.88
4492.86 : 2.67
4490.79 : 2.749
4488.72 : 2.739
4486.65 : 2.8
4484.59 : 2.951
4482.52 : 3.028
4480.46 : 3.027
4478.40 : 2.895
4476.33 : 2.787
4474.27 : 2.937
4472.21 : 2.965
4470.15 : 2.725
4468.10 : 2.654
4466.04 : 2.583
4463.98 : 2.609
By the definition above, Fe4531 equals 4.6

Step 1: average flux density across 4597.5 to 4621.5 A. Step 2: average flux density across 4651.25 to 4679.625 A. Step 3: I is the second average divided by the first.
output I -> 0.91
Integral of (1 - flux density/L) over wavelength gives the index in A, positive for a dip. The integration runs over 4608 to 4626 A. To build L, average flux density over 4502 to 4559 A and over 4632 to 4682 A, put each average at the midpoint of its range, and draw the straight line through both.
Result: -2.3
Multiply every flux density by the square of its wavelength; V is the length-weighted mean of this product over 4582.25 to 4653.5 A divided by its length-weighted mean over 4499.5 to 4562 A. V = 1.11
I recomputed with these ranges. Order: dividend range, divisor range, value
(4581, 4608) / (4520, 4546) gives 1.12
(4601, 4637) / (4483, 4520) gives 1.08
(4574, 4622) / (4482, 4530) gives 1.06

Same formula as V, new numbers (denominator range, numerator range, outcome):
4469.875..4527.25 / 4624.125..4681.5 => 1.07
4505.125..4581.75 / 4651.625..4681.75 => 1.03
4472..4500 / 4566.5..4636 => 1.14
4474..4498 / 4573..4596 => 1.13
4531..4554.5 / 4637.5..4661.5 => 1.13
